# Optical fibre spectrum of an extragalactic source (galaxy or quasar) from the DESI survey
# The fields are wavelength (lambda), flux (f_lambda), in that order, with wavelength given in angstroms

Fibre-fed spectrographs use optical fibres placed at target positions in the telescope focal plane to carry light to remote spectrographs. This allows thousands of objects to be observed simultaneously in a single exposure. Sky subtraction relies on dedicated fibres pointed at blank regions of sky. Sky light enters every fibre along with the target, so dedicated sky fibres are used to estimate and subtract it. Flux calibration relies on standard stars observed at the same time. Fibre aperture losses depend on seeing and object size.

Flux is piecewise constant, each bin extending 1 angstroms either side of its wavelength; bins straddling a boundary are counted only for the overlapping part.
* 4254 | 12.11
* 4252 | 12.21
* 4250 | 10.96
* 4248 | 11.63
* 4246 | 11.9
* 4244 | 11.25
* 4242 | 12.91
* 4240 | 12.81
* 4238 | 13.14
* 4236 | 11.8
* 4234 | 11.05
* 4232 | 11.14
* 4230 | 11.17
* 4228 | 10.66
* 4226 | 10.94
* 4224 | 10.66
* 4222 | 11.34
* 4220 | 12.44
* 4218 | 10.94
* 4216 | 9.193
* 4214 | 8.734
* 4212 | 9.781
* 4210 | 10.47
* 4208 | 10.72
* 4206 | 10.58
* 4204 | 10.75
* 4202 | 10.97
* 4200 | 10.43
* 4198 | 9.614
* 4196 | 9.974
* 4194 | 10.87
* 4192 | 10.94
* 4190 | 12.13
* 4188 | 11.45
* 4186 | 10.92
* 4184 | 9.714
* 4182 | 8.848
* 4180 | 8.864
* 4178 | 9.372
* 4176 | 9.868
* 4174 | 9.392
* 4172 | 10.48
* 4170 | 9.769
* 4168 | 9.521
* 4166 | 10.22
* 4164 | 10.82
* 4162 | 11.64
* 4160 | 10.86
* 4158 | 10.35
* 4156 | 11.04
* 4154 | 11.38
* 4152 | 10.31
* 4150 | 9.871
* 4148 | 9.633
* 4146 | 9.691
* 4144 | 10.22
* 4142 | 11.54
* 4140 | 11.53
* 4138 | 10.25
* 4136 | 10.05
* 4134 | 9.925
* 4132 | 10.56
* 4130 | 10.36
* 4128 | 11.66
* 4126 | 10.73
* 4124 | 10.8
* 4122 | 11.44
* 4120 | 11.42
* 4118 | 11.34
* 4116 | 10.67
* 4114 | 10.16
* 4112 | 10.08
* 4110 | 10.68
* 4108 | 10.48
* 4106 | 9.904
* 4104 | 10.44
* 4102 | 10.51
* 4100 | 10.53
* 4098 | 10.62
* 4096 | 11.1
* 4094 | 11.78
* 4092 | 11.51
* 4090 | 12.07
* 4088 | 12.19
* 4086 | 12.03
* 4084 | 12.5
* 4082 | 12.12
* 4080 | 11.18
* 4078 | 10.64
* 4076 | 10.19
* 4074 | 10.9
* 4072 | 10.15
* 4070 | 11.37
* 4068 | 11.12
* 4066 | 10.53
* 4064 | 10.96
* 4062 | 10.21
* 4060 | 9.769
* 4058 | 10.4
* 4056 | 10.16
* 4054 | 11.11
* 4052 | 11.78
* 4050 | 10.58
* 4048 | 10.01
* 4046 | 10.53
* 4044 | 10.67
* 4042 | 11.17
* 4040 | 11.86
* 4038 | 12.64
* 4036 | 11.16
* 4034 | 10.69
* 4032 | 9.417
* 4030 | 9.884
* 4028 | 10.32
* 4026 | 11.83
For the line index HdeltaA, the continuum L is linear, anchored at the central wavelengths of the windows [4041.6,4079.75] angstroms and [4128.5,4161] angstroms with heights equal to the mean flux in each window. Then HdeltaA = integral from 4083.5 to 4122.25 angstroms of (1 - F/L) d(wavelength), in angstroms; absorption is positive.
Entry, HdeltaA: -1.8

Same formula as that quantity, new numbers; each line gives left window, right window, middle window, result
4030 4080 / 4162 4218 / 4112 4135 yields -0.7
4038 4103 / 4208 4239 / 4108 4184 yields 3.9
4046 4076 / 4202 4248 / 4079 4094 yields -1.7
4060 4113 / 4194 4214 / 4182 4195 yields -0.6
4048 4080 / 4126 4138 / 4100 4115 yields 0.3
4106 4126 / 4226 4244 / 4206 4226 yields 1.9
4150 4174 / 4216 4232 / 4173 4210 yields 1.6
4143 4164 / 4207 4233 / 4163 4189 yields 1.5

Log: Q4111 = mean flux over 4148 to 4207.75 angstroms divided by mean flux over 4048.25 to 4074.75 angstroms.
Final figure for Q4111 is 0.97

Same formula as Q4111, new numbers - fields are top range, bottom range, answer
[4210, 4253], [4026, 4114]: 1.03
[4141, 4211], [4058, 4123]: 0.95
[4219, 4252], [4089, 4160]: 1.09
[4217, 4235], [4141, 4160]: 1.06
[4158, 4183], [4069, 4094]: 0.87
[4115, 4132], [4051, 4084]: 1.02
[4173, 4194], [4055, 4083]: 0.95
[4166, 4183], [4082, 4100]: 0.82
